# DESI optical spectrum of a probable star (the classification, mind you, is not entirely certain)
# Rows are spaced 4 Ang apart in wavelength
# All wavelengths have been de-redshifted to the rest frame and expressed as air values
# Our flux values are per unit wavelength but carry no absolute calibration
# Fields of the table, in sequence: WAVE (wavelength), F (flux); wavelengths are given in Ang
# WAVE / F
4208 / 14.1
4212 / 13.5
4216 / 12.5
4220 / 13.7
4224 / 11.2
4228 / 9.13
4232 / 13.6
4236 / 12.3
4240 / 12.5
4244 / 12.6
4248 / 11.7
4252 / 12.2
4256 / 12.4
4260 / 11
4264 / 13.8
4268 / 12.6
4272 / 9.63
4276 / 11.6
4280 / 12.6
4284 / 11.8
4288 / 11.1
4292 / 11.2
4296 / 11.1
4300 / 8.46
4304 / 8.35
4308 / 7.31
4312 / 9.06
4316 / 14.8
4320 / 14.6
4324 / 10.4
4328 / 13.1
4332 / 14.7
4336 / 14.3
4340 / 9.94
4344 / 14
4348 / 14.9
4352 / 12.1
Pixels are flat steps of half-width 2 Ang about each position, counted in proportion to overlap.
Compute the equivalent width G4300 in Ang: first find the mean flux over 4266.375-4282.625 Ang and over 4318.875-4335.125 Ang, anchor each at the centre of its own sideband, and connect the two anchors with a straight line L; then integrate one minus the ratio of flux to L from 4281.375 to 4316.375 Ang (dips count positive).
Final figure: 6.04 Ang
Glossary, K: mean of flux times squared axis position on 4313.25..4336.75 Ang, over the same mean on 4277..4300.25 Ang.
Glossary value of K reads 1.22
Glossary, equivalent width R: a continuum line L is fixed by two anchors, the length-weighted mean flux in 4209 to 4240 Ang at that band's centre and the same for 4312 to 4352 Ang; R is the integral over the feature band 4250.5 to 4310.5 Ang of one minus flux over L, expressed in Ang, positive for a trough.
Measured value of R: 8.3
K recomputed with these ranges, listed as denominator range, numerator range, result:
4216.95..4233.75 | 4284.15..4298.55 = 0.96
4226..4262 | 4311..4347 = 1.13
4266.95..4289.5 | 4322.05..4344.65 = 1.13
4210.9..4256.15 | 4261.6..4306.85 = 0.92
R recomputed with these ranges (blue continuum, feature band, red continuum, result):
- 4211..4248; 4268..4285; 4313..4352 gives 1.6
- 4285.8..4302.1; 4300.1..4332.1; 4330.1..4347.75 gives 2.2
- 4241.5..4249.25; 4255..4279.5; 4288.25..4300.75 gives -0.8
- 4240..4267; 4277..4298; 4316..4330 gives 1.8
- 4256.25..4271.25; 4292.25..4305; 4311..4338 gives 3.1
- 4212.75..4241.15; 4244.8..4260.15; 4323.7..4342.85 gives 0.4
